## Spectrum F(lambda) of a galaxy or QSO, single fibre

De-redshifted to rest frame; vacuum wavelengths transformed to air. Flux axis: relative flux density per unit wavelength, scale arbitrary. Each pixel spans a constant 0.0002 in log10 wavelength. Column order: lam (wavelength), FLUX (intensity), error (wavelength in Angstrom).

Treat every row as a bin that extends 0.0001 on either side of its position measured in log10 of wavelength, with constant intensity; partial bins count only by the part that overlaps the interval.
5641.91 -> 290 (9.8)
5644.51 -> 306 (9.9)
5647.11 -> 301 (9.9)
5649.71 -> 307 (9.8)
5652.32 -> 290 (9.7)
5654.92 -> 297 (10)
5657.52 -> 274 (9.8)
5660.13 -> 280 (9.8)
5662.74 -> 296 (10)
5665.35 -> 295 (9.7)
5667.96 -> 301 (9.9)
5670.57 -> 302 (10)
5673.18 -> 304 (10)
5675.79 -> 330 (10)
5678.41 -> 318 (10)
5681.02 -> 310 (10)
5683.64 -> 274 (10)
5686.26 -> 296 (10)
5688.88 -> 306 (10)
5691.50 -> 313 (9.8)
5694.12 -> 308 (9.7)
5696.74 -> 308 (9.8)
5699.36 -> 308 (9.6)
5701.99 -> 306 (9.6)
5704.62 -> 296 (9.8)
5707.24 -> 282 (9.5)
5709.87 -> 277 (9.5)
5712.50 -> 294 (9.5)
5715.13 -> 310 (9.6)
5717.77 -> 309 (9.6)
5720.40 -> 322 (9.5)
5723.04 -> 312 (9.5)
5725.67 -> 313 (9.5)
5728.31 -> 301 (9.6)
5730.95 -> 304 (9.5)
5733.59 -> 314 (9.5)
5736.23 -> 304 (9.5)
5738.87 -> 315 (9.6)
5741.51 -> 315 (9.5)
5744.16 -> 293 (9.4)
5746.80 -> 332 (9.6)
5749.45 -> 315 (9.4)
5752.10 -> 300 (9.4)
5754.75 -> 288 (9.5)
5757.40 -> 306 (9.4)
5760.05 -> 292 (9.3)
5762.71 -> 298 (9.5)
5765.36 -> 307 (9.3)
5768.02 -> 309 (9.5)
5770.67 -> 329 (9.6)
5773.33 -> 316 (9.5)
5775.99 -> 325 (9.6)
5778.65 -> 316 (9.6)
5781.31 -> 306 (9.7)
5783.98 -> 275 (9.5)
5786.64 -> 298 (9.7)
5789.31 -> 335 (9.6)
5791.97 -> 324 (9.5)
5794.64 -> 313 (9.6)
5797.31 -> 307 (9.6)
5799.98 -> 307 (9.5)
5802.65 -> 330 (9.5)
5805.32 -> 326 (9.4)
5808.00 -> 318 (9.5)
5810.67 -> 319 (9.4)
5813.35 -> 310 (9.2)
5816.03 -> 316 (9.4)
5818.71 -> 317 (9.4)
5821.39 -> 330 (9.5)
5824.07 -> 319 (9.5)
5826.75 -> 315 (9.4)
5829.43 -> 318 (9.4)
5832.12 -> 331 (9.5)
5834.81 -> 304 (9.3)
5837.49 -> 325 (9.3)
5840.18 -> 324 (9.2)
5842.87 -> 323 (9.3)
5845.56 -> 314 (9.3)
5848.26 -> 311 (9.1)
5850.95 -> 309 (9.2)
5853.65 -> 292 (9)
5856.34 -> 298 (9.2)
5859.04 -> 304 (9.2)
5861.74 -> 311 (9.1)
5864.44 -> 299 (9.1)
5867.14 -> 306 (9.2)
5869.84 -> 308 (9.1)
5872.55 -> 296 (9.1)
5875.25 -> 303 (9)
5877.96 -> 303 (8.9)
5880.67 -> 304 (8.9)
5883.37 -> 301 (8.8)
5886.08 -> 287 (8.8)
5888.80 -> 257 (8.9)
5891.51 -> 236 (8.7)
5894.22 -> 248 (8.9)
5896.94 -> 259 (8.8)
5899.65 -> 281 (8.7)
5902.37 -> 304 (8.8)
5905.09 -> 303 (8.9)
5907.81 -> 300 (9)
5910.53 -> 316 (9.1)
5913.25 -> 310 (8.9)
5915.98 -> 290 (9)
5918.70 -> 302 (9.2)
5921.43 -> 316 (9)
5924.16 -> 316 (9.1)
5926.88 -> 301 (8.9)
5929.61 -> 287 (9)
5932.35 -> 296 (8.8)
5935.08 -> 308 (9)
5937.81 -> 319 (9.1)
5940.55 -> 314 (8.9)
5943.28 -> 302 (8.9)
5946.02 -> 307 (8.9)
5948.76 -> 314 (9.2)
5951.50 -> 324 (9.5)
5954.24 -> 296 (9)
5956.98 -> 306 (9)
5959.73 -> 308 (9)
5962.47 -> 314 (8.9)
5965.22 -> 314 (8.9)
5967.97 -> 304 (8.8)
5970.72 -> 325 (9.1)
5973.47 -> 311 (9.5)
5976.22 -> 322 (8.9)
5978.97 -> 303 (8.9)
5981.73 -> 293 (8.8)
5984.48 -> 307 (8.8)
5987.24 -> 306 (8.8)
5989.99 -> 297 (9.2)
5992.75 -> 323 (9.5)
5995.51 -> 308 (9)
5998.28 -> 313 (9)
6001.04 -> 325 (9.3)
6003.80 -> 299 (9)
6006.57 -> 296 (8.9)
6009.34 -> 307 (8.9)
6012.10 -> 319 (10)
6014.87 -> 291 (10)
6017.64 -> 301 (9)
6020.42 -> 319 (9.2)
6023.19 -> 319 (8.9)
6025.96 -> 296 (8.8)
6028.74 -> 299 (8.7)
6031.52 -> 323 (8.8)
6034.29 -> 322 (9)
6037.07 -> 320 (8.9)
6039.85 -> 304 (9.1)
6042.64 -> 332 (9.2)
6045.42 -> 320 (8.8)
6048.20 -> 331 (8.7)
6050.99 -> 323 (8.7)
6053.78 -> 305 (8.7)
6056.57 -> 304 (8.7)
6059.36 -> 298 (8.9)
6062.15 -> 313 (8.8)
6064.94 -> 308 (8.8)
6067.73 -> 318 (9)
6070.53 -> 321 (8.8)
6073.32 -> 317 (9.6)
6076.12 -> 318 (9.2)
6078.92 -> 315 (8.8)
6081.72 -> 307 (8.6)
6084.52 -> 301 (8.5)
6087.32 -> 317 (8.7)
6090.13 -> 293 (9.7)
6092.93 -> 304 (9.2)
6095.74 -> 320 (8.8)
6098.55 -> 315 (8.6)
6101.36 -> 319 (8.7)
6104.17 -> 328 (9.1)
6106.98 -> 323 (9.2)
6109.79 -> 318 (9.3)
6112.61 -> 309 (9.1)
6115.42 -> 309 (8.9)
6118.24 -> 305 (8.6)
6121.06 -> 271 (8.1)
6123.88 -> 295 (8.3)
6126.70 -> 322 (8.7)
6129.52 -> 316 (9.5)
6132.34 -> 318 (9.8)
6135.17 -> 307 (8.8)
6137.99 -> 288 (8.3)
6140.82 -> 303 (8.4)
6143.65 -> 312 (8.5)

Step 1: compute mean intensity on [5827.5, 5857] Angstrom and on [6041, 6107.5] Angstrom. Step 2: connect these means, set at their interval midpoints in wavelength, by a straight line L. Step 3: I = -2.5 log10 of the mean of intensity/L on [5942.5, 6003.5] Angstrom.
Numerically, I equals 0.01 mag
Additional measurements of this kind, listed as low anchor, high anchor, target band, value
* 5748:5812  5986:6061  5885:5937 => 0.07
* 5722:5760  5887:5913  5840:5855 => -0.08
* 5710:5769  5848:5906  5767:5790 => -0.03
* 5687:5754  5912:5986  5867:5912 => 0.07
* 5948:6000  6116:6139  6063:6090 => -0.02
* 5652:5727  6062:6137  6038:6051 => -0.04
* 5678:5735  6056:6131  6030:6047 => -0.04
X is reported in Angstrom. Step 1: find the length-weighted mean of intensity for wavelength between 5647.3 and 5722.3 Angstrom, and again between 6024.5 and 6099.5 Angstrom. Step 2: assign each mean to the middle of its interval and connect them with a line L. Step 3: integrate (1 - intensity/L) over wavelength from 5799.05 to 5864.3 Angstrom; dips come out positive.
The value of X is -2.1 Angstrom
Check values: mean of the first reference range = 301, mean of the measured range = 315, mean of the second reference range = 313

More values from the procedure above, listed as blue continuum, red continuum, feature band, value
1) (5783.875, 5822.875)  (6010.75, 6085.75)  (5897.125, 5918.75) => 1.1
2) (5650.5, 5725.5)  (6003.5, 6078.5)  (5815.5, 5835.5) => -0.9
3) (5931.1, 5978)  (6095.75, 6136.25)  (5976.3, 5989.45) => 0.3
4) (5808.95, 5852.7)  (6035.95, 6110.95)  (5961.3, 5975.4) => 0.1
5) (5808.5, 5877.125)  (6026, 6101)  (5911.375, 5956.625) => 0.9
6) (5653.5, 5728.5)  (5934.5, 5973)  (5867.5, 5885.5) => 0.4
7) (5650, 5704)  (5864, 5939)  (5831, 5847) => -1.3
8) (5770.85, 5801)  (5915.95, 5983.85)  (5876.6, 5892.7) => 1.4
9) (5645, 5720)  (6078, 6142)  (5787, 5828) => -2.2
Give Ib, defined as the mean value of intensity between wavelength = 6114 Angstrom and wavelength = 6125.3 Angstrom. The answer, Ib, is 295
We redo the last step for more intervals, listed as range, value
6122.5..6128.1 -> 309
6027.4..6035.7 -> 315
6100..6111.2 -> 322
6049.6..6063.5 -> 309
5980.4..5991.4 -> 301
